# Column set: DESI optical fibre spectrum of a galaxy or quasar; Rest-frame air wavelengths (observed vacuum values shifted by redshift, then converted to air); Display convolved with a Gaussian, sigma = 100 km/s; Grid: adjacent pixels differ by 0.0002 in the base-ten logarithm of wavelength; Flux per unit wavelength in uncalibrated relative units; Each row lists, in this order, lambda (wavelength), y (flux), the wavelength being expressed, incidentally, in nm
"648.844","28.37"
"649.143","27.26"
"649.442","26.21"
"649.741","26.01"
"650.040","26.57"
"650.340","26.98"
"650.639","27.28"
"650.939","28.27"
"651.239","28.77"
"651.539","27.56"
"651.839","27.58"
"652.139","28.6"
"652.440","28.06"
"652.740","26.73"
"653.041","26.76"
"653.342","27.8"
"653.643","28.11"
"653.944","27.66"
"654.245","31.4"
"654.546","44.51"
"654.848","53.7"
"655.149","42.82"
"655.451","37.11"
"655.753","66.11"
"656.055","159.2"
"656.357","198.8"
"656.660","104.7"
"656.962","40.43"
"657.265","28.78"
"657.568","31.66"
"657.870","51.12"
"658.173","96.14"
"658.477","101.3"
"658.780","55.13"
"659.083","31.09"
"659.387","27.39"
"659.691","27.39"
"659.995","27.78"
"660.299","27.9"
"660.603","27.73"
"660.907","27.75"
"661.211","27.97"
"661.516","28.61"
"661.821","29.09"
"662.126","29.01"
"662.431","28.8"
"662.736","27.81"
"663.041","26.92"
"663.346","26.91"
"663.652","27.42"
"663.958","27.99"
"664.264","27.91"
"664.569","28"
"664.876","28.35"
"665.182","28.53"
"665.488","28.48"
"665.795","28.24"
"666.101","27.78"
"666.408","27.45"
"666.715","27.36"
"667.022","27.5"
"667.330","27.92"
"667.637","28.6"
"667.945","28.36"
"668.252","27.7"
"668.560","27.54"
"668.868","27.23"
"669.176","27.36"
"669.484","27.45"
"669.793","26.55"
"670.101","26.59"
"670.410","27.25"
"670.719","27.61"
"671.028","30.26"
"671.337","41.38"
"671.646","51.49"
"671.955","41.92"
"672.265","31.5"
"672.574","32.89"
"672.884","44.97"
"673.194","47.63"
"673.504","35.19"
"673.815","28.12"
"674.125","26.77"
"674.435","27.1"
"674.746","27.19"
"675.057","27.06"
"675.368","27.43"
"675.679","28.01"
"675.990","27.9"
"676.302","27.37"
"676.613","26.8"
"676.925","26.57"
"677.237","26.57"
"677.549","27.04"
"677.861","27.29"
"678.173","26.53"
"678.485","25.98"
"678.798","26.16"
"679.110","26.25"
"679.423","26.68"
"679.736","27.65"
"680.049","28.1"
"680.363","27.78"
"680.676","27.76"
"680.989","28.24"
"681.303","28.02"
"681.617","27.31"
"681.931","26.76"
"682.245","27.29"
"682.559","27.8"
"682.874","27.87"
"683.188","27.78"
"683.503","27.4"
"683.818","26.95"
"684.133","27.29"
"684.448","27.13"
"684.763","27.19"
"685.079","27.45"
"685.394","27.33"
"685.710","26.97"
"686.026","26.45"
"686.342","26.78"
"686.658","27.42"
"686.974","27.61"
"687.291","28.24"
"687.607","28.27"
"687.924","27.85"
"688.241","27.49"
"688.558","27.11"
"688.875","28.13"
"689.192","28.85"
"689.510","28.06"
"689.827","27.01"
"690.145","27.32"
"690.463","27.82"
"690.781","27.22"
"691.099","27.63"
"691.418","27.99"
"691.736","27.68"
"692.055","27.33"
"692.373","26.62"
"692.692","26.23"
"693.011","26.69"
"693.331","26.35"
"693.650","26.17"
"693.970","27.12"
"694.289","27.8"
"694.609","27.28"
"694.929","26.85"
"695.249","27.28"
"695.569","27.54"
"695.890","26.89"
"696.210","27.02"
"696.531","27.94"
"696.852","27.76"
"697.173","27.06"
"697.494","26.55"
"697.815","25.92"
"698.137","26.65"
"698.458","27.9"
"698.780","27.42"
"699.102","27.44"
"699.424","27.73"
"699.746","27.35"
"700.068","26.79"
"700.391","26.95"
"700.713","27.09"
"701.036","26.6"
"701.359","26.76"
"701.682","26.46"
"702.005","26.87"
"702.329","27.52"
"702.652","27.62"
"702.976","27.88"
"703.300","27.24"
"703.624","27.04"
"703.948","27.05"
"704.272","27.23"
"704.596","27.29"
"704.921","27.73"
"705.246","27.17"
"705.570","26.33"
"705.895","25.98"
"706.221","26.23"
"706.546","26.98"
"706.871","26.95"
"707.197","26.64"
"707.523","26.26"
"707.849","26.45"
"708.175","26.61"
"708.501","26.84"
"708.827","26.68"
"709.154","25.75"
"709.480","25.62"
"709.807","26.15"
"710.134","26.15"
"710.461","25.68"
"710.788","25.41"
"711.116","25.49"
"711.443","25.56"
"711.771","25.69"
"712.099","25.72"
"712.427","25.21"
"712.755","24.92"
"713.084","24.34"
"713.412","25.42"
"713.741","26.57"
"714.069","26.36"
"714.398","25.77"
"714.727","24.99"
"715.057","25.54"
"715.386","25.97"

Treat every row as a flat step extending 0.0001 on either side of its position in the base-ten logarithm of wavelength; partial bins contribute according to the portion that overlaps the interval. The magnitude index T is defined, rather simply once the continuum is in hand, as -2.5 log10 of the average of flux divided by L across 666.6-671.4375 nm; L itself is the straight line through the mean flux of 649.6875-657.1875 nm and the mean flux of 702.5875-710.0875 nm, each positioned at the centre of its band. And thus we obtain 0.41 mag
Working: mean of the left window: 47.8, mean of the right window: 26.7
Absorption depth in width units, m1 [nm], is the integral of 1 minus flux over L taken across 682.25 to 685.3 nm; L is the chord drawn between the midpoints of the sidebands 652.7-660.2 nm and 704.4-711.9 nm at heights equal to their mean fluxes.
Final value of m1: 0.98 nm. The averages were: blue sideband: 56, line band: 27.4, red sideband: 26.3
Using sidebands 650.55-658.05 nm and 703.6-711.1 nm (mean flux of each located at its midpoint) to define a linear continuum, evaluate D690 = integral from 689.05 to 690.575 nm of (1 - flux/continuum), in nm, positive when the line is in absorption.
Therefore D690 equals 0.28 nm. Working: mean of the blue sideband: 49.4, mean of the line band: 27.8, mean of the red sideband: 26.5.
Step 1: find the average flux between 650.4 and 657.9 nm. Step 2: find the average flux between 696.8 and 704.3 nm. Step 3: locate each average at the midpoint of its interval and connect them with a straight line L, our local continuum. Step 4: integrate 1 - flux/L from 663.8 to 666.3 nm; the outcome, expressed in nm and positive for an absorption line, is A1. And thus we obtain 0.89 nm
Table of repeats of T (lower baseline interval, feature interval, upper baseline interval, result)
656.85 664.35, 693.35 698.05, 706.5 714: 0.08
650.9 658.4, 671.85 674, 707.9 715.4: 0.18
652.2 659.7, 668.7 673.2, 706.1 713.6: 0.37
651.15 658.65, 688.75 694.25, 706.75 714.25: 0.29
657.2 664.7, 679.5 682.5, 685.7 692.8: 0.09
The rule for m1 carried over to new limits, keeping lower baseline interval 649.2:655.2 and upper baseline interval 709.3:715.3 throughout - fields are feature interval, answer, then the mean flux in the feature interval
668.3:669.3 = 0.06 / 27.4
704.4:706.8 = -0.06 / 26.8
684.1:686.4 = 0.05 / 27.1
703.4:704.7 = -0.04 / 27.2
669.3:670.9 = 0.10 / 27.1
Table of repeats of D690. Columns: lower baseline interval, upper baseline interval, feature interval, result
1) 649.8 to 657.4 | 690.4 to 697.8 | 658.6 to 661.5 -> 0.832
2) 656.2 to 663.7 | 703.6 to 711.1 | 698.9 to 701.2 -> 0.191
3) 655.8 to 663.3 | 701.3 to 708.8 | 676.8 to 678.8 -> 0.736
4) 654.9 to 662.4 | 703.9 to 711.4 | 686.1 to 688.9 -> 0.769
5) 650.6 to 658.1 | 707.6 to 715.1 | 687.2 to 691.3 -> 0.857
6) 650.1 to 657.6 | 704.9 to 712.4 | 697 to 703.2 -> 0.527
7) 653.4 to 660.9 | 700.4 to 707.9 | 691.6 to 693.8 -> 0.473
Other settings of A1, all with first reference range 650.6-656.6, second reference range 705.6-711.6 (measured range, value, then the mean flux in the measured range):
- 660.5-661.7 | 0.475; 28.1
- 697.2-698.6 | 0.182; 26.8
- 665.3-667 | 0.632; 27.9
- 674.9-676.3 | 0.441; 27.6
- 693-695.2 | 0.370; 26.9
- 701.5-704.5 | 0.143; 27.2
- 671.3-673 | 0.050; 40.6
